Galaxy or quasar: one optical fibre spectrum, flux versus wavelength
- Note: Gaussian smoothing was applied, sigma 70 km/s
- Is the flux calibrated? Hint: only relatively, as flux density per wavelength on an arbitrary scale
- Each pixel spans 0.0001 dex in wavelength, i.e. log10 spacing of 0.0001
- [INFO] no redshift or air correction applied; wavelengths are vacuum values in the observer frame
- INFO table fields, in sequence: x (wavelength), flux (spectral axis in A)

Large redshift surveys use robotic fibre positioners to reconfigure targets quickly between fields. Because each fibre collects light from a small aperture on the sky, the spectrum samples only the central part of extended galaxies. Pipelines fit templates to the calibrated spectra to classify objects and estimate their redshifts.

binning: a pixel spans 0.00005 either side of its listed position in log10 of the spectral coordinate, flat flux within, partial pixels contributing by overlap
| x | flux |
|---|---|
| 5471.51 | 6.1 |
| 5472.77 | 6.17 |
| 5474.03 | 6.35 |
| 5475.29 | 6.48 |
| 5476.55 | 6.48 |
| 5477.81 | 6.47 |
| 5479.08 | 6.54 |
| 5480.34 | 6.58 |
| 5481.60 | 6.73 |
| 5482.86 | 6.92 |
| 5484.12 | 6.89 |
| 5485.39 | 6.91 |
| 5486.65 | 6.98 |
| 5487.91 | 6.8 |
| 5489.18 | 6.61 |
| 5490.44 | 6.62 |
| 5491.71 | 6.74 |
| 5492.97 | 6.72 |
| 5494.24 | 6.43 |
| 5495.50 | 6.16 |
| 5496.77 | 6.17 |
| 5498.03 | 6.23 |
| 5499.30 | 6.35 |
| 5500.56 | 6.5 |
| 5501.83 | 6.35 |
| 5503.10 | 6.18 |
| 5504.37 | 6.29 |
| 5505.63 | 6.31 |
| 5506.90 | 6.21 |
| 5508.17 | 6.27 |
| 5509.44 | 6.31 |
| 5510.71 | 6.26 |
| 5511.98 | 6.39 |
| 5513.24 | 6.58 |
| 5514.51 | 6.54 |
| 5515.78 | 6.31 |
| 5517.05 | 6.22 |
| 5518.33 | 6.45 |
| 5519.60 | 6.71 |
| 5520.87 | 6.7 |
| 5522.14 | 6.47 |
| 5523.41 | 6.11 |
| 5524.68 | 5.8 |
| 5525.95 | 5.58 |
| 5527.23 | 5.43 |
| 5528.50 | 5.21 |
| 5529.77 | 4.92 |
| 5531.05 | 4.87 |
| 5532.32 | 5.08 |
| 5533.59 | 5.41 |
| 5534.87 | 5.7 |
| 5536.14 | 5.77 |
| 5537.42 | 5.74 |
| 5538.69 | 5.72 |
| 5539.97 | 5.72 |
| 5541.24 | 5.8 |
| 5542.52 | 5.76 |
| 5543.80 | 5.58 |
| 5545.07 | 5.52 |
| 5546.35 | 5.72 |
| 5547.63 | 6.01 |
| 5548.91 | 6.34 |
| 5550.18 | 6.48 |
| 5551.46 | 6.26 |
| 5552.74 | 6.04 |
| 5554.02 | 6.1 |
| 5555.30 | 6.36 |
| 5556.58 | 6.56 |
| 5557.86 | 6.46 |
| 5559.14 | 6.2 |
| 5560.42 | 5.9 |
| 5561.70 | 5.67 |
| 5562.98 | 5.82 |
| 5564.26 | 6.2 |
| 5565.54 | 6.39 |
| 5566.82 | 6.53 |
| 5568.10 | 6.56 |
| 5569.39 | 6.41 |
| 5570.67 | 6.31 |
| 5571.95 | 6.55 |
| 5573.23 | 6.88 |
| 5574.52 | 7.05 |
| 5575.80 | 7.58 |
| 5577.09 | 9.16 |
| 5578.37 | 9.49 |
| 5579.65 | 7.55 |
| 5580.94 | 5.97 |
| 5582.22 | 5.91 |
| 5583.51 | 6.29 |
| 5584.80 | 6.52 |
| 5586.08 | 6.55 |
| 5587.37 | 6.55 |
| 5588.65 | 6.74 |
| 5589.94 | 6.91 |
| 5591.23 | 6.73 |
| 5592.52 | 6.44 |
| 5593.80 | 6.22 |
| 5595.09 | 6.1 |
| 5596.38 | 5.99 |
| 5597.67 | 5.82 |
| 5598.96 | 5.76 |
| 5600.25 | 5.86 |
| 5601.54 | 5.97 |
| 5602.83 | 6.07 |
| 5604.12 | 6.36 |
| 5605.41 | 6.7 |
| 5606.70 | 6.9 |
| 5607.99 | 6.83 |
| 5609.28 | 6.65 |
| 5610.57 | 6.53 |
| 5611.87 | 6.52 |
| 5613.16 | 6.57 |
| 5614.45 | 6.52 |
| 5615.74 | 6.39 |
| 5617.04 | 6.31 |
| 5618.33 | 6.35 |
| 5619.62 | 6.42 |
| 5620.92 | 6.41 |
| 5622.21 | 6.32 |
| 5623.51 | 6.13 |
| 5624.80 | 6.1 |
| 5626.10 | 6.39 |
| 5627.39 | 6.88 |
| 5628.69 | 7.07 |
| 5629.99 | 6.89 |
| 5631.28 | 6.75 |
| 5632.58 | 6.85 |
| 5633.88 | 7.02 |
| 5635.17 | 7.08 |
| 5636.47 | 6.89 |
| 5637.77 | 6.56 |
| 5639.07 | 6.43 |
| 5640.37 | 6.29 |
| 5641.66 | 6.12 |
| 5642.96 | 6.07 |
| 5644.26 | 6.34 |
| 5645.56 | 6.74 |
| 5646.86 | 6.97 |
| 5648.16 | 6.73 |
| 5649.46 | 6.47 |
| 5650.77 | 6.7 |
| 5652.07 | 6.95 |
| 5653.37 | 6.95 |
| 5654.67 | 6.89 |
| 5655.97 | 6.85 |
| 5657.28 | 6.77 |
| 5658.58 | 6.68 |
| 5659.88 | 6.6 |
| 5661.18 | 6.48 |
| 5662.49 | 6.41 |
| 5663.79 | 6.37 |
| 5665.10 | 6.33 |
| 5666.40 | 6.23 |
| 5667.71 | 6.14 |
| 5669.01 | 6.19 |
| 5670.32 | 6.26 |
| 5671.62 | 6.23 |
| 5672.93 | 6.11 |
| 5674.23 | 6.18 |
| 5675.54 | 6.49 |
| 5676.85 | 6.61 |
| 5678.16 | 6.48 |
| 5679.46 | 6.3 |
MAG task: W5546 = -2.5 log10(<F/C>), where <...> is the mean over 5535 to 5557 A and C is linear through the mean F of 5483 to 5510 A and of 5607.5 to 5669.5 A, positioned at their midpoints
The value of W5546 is 0.10 mag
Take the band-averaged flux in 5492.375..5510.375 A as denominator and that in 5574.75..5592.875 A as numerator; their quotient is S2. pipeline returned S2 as 1.1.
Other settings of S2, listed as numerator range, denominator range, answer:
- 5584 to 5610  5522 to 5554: 1.12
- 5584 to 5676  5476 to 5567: 1.05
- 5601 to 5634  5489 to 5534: 1.06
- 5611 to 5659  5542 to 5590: 1.02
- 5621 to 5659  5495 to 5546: 1.11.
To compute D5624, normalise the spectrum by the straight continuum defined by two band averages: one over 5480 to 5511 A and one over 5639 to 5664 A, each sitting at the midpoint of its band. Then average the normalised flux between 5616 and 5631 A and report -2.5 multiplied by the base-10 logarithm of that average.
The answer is 0.02 mag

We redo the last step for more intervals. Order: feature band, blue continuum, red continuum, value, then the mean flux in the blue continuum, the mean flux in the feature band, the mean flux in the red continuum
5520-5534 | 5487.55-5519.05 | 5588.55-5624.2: 0.14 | 6.4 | 5.62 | 6.37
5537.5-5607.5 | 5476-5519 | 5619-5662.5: 0.03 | 6.48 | 6.39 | 6.63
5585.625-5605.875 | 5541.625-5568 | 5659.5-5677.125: -0.02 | 6.1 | 6.29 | 6.32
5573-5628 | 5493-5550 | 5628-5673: -0.04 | 6.01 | 6.59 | 6.59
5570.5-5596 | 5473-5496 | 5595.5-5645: -0.06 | 6.63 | 6.88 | 6.45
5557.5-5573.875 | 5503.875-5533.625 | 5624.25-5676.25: -0.01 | 6.03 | 6.3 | 6.56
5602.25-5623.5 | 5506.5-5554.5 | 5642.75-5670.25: -0.02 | 5.95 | 6.48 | 6.56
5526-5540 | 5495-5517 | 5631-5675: 0.18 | 6.32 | 5.41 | 6.55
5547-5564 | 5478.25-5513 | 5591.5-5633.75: 0.05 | 6.5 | 6.17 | 6.42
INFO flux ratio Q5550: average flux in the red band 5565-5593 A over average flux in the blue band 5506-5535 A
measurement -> 1.15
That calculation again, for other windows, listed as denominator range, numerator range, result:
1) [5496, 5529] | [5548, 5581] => 1.07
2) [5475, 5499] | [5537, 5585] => 0.97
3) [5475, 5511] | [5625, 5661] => 1.03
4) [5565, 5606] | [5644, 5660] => 1.02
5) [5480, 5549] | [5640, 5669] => 1.06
